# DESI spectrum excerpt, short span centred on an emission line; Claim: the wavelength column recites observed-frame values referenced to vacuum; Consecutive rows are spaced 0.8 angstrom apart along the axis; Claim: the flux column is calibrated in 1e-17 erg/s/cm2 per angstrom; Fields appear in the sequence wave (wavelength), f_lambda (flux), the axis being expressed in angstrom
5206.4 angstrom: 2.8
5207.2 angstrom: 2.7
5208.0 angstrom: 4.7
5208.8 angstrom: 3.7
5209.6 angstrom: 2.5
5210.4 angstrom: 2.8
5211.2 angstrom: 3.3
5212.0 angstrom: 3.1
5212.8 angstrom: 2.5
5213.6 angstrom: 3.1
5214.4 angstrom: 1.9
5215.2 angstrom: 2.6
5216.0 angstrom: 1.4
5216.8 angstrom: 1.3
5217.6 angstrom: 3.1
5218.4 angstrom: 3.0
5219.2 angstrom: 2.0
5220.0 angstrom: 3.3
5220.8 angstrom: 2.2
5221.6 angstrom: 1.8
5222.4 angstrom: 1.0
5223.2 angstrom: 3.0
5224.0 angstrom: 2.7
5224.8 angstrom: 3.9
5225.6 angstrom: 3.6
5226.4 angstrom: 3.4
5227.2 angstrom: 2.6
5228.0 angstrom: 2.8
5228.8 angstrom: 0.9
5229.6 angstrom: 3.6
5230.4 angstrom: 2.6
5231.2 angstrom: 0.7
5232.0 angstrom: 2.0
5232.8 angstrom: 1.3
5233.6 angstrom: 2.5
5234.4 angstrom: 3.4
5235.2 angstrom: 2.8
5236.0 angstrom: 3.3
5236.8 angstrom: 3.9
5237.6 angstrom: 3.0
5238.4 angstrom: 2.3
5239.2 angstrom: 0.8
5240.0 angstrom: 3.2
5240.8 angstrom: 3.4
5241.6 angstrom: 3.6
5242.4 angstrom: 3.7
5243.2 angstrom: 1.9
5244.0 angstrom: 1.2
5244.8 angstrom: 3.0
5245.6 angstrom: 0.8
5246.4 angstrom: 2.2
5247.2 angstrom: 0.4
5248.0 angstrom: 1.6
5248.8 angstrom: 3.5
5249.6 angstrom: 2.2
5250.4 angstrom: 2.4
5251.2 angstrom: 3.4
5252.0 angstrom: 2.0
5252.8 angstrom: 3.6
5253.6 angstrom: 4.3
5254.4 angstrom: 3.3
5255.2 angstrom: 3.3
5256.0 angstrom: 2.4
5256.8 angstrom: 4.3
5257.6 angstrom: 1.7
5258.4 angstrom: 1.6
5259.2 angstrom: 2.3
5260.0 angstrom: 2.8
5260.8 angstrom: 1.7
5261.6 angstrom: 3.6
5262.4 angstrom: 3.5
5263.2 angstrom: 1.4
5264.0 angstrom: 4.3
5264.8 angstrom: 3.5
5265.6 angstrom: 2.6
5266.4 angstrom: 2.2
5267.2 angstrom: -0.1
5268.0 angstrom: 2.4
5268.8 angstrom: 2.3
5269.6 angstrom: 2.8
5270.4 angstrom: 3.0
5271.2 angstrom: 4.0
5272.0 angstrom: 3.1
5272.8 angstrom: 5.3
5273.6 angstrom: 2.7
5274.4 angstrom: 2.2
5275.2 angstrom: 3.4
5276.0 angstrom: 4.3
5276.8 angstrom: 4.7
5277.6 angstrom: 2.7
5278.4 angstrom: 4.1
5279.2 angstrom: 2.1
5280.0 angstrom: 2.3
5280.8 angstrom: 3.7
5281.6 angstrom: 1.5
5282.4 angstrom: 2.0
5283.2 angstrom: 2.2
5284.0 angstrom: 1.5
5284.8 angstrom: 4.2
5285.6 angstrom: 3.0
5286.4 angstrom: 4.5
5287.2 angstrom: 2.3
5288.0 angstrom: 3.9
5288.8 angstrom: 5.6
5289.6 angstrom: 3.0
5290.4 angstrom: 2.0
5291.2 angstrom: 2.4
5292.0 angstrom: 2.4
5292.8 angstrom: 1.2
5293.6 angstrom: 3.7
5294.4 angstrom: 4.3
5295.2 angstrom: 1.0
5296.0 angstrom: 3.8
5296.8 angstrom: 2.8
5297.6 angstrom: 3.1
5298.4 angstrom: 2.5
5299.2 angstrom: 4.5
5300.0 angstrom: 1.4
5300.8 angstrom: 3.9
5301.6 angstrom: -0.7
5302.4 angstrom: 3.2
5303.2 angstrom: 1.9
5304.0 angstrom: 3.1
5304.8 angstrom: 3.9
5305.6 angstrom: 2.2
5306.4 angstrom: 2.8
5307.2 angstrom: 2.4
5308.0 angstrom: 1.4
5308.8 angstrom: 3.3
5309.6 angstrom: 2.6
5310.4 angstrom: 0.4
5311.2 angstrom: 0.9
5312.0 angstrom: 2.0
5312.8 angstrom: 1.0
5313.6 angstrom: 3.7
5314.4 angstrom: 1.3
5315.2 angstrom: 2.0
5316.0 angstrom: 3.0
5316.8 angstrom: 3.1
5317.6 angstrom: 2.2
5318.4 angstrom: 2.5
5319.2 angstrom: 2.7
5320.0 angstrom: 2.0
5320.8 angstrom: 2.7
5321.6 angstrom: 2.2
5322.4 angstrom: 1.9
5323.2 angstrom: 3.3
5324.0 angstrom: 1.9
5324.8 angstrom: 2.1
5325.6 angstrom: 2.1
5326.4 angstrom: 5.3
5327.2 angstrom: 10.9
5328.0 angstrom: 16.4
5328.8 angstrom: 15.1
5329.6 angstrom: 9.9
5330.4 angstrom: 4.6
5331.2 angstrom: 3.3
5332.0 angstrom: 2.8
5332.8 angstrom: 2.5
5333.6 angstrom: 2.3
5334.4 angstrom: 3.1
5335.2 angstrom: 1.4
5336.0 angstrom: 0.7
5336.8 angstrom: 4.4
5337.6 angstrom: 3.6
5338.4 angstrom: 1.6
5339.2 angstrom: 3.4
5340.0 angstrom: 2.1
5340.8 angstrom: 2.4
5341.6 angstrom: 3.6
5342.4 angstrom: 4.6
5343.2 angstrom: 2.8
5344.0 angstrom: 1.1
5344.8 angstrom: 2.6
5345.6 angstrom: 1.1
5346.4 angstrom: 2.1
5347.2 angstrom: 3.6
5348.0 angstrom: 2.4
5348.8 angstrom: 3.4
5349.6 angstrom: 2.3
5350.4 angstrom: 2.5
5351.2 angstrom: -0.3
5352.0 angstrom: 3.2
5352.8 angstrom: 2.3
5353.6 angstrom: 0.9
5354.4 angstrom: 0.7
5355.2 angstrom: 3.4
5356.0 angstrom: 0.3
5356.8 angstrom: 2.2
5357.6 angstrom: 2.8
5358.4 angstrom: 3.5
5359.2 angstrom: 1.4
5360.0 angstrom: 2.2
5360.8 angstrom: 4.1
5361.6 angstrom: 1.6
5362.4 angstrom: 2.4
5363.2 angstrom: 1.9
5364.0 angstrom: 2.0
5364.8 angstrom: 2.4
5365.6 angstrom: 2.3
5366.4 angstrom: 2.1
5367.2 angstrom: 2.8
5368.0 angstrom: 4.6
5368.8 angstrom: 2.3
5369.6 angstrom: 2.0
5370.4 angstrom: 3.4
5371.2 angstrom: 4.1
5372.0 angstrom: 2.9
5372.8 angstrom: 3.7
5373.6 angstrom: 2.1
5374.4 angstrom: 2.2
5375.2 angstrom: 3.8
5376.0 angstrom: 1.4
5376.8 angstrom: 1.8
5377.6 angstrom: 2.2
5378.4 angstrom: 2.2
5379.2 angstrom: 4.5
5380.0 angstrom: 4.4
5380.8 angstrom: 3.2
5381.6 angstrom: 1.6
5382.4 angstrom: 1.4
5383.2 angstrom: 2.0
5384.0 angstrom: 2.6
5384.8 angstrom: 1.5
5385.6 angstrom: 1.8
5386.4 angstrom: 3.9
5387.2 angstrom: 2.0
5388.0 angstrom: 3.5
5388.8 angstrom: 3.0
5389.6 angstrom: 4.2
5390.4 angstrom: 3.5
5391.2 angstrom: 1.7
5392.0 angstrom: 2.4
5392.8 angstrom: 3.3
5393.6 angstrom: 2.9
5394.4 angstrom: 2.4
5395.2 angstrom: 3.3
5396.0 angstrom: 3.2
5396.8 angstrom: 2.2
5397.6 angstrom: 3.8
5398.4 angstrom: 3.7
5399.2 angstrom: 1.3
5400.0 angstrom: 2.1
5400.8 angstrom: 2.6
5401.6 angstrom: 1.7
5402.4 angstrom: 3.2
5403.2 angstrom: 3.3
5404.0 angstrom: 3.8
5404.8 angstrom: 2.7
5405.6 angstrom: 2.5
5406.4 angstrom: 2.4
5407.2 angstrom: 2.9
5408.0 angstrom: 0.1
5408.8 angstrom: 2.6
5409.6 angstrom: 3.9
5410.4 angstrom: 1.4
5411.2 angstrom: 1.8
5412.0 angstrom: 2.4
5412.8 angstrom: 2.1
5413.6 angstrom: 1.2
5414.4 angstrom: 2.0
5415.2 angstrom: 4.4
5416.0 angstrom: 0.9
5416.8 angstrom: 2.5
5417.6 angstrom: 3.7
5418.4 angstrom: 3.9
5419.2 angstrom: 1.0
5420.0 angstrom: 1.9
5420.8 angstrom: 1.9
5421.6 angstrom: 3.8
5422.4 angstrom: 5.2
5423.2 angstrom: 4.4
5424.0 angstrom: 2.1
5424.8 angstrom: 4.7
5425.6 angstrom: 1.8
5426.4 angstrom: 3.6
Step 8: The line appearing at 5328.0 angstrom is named H-beta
